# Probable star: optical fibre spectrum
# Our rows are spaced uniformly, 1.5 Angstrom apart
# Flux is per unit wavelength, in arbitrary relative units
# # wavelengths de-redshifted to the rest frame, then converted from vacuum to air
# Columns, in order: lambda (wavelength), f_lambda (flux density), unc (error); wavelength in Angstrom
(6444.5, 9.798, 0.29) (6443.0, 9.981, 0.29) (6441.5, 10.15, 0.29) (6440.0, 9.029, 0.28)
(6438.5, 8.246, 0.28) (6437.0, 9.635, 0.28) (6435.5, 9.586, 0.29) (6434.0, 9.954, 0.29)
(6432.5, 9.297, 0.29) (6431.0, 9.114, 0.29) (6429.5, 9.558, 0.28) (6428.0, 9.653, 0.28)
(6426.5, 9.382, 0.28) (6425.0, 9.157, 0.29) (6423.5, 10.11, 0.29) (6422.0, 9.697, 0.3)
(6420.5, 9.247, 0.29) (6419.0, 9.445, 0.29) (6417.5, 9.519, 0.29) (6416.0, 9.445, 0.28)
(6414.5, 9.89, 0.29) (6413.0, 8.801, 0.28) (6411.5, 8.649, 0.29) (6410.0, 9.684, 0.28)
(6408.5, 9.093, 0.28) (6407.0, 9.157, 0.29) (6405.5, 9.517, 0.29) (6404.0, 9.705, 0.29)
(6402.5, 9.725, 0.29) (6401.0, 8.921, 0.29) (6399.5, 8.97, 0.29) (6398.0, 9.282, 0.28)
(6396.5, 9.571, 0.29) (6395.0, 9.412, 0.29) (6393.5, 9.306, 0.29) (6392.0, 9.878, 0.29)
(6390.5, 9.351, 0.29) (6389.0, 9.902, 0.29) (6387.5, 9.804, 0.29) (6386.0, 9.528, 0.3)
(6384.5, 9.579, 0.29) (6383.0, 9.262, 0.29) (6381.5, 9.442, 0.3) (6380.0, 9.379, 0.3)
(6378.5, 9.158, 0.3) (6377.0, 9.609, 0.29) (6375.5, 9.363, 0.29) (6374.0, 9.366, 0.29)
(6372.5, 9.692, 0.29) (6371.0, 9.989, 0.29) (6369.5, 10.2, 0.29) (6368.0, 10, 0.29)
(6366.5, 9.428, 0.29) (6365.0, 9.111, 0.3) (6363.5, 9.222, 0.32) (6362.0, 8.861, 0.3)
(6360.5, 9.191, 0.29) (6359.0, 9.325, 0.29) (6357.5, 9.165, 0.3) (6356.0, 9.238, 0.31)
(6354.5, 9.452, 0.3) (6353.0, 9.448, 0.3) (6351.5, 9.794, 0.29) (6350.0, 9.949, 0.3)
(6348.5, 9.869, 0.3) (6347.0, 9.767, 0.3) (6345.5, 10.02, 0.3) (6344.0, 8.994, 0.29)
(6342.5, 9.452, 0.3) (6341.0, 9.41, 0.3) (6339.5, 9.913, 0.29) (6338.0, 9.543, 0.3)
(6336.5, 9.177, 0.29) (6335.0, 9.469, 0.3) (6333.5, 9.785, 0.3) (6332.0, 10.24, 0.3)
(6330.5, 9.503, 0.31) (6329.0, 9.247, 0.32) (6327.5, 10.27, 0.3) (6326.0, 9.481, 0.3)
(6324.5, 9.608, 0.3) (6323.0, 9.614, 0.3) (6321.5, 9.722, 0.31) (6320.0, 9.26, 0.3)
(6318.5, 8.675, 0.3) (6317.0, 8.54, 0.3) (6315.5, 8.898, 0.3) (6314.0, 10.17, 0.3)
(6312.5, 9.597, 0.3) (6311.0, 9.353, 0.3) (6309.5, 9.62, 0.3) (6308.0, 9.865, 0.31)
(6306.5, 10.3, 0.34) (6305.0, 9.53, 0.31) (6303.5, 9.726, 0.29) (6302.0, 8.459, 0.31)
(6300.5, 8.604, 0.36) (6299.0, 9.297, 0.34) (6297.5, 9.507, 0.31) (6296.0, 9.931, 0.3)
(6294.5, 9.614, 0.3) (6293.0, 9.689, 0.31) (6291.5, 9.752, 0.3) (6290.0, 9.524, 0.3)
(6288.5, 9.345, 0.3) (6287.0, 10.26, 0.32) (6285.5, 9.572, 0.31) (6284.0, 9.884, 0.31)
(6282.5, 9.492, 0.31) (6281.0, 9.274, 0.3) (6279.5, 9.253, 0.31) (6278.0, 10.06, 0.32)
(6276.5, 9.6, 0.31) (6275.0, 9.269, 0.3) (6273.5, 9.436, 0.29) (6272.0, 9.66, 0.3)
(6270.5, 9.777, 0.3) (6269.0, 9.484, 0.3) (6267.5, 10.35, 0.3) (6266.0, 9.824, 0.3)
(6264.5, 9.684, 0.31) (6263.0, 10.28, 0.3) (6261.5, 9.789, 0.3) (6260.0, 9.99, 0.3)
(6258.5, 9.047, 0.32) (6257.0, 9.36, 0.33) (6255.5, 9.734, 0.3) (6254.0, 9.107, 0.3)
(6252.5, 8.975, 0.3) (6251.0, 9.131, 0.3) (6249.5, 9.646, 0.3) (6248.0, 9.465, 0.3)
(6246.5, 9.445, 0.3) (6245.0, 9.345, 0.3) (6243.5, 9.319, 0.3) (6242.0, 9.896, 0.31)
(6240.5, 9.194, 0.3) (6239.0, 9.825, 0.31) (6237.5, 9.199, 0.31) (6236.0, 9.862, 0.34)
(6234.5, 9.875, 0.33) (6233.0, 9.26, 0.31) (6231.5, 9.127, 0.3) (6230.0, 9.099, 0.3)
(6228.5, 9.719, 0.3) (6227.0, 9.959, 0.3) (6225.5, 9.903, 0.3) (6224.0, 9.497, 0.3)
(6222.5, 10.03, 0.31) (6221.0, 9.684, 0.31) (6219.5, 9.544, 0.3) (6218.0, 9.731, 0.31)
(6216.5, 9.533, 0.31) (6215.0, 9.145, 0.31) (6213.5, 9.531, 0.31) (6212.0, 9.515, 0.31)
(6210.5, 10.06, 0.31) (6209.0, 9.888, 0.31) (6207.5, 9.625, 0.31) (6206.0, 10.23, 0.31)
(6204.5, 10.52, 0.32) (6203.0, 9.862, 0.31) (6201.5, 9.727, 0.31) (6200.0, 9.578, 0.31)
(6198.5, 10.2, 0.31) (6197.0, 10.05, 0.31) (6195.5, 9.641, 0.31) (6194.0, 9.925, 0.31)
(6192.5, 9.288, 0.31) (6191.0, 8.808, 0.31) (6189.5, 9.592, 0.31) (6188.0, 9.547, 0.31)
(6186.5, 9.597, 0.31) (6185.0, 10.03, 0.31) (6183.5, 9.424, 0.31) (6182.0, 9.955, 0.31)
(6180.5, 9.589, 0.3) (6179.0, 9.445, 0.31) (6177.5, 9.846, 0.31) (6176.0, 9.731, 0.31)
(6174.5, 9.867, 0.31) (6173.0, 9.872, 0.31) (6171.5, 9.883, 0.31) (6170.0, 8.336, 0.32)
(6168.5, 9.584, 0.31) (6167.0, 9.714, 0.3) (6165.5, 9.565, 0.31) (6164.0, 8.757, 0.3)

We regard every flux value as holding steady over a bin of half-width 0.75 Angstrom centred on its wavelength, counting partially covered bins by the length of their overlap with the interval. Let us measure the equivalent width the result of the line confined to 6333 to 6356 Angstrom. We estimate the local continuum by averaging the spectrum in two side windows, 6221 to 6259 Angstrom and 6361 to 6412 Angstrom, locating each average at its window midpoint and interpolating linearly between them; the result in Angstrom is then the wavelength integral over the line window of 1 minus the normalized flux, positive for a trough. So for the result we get -0.3 Angstrom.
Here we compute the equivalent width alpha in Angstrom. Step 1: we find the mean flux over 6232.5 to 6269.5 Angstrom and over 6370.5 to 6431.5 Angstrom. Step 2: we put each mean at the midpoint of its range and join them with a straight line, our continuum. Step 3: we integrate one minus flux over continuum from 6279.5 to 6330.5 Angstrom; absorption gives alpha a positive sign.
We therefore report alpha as 0.1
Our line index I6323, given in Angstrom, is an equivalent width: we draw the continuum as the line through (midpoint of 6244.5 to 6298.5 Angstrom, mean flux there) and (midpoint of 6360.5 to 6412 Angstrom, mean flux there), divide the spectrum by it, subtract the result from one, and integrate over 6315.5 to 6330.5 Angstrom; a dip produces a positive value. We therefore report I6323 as 0.26 Angstrom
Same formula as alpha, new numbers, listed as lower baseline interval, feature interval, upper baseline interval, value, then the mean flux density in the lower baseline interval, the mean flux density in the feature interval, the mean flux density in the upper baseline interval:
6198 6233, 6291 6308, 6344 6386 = 0.16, 9.71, 9.5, 9.5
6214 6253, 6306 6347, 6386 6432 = -0.31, 9.52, 9.54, 9.43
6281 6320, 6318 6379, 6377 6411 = -0.48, 9.48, 9.53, 9.44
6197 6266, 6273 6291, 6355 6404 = -0.03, 9.63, 9.59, 9.45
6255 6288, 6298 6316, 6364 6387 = 0.32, 9.68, 9.46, 9.54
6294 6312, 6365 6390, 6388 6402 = -0.43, 9.48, 9.59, 9.41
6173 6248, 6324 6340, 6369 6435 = -0.19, 9.66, 9.65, 9.47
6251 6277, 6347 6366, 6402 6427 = 0.18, 9.6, 9.4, 9.42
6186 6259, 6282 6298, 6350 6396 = -0.25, 9.59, 9.69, 9.49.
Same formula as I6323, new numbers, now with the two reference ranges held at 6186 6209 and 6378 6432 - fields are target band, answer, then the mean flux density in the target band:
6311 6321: 0.4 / 9.22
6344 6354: -0.2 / 9.74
